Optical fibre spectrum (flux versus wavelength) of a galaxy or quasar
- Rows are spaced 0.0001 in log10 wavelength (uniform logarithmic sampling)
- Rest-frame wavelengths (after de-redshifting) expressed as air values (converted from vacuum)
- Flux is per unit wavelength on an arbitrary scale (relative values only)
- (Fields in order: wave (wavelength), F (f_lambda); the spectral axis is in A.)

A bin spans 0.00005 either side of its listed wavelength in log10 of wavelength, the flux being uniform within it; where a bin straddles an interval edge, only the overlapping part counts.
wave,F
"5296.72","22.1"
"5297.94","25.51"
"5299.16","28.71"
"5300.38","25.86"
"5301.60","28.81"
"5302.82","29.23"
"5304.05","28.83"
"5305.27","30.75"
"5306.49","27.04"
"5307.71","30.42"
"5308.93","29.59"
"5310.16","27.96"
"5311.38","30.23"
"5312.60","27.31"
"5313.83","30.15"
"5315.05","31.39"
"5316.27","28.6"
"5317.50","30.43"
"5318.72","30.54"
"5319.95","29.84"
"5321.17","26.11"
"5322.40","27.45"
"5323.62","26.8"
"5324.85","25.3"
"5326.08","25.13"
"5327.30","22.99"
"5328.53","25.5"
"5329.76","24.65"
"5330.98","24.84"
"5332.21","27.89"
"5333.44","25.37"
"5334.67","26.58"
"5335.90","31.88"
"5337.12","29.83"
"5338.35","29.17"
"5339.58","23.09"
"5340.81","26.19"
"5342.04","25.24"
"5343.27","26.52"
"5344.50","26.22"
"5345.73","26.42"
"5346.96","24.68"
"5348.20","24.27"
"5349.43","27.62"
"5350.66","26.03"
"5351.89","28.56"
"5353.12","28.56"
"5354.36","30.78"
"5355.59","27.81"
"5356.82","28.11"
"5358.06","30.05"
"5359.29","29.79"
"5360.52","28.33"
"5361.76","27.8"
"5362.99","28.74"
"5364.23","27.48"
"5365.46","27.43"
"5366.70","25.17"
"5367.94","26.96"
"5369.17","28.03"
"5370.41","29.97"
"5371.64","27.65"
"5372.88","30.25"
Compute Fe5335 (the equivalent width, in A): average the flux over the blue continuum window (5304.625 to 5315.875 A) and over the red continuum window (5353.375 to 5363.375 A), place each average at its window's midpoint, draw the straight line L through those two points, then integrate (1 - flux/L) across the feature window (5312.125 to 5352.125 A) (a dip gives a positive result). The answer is 3.0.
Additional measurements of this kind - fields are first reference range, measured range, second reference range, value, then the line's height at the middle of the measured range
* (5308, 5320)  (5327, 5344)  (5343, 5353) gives 0.7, 27.6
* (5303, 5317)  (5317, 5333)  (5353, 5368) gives 1.3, 29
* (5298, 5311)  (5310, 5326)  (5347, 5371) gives -0.1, 28.4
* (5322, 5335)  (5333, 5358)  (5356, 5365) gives 0.0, 27.2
